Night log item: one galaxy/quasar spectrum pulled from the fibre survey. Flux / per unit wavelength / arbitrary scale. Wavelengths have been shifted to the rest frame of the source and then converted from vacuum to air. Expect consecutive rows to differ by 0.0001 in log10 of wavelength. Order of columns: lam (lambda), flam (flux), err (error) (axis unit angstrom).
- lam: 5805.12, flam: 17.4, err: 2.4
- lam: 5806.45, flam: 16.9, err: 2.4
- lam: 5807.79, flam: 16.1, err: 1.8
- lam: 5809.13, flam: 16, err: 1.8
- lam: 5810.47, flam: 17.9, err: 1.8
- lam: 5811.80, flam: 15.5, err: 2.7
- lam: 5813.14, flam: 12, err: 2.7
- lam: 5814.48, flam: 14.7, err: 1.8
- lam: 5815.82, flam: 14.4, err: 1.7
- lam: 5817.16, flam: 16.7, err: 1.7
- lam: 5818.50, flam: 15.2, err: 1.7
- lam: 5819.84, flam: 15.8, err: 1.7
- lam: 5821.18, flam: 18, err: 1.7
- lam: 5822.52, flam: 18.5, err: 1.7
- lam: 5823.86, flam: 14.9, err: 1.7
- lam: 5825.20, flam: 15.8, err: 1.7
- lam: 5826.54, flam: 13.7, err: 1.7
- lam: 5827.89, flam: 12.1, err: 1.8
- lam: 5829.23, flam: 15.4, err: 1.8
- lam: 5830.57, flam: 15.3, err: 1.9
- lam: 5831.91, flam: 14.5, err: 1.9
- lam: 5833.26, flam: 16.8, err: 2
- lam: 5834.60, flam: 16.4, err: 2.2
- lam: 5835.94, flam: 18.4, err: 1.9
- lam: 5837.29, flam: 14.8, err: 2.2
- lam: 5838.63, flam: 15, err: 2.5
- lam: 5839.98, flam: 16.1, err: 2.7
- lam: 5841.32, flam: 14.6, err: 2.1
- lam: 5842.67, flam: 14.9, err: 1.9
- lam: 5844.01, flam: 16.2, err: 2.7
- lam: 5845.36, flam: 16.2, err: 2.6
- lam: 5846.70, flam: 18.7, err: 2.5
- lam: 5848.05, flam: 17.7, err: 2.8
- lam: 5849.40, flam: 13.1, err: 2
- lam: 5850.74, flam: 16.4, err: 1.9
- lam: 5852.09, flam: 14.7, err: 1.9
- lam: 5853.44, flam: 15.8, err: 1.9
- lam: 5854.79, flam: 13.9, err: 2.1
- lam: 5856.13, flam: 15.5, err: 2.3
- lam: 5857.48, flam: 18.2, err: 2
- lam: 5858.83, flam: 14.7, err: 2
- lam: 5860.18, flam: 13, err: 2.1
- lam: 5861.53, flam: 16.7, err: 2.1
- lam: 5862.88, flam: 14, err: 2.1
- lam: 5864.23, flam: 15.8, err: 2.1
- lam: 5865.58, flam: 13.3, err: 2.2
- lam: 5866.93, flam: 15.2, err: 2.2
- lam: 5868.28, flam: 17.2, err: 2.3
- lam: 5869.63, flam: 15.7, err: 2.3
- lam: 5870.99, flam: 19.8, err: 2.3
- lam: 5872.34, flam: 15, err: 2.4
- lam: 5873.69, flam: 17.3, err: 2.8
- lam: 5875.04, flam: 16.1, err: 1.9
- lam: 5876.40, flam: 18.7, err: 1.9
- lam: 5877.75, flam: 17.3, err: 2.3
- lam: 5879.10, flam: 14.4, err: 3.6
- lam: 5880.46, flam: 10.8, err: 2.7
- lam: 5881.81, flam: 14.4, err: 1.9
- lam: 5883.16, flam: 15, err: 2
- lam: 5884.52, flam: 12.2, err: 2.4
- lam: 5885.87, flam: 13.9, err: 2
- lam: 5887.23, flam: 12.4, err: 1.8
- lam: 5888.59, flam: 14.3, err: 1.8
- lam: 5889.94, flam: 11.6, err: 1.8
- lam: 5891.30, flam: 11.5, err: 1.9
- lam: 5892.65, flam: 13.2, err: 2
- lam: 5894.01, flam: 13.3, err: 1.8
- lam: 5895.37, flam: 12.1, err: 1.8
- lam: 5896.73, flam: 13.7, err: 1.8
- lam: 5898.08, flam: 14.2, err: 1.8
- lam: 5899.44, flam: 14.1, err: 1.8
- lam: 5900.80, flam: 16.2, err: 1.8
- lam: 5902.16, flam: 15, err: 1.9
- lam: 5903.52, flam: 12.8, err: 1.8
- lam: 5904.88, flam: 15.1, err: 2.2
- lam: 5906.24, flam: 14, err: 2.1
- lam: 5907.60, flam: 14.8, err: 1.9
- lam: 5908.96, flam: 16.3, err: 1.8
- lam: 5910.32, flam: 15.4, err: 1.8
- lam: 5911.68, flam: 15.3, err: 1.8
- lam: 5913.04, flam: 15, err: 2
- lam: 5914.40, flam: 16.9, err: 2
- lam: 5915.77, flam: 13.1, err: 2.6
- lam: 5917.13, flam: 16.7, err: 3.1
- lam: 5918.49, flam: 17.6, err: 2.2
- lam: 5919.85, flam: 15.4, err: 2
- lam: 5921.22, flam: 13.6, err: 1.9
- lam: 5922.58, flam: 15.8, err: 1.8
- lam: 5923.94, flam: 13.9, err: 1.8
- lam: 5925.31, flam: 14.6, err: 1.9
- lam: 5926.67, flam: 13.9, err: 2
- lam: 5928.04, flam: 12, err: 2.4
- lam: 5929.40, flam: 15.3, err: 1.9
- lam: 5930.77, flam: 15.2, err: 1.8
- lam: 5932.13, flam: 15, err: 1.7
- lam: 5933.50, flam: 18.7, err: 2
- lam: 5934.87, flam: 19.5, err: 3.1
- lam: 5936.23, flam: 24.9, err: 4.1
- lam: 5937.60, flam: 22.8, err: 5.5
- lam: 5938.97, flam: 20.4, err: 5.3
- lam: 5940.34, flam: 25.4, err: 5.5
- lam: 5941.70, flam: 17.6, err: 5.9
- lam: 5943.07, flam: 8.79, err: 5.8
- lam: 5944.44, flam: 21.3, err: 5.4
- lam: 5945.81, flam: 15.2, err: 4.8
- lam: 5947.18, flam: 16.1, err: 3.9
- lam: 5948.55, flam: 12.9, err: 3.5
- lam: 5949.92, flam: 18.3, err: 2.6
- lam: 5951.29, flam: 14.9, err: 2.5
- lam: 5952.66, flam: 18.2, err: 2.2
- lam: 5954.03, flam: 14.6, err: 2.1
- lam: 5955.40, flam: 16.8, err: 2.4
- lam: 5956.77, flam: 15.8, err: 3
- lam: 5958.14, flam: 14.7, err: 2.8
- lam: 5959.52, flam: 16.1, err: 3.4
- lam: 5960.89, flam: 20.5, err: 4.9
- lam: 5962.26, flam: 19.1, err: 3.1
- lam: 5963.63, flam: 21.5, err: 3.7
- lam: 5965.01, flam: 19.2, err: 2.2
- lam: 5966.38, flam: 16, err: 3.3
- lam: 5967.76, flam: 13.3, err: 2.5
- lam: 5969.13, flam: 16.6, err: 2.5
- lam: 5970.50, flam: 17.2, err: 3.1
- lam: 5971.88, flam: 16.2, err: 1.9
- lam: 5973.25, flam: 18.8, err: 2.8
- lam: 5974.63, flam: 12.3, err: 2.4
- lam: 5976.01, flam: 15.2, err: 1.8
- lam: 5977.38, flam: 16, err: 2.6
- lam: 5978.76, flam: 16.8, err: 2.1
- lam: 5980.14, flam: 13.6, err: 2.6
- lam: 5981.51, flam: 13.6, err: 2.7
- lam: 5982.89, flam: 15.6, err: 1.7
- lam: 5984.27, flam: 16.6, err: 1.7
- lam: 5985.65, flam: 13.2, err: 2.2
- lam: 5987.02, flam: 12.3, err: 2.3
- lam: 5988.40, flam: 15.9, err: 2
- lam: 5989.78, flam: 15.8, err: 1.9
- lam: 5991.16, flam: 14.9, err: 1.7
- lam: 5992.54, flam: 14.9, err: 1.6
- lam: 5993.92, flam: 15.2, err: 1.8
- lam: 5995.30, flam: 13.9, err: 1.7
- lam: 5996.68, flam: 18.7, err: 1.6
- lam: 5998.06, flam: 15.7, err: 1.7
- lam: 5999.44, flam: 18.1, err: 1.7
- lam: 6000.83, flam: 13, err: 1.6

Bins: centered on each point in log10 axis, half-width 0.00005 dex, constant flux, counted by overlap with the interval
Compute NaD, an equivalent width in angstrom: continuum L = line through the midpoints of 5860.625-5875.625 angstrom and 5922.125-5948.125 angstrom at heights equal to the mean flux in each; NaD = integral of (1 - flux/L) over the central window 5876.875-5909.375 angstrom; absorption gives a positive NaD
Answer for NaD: 5.0 angstrom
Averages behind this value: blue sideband 16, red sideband 17.1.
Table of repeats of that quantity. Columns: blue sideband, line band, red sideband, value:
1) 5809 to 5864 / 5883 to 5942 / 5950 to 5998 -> 1.43 angstrom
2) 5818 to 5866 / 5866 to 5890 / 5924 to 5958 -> 1.36 angstrom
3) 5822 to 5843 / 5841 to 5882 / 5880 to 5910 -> -2.93 angstrom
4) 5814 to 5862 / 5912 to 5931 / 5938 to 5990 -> 1.44 angstrom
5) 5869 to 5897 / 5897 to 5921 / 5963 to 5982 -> -0.30 angstrom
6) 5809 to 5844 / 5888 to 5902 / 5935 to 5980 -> 2.53 angstrom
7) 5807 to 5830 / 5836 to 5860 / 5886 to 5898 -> -2.11 angstrom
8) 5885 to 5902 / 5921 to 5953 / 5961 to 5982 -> -3.67 angstrom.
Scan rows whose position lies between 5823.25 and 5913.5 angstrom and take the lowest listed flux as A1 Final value 10.8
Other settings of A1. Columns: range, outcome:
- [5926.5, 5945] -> 8.79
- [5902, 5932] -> 12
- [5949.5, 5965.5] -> 14.6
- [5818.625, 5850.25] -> 12.1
